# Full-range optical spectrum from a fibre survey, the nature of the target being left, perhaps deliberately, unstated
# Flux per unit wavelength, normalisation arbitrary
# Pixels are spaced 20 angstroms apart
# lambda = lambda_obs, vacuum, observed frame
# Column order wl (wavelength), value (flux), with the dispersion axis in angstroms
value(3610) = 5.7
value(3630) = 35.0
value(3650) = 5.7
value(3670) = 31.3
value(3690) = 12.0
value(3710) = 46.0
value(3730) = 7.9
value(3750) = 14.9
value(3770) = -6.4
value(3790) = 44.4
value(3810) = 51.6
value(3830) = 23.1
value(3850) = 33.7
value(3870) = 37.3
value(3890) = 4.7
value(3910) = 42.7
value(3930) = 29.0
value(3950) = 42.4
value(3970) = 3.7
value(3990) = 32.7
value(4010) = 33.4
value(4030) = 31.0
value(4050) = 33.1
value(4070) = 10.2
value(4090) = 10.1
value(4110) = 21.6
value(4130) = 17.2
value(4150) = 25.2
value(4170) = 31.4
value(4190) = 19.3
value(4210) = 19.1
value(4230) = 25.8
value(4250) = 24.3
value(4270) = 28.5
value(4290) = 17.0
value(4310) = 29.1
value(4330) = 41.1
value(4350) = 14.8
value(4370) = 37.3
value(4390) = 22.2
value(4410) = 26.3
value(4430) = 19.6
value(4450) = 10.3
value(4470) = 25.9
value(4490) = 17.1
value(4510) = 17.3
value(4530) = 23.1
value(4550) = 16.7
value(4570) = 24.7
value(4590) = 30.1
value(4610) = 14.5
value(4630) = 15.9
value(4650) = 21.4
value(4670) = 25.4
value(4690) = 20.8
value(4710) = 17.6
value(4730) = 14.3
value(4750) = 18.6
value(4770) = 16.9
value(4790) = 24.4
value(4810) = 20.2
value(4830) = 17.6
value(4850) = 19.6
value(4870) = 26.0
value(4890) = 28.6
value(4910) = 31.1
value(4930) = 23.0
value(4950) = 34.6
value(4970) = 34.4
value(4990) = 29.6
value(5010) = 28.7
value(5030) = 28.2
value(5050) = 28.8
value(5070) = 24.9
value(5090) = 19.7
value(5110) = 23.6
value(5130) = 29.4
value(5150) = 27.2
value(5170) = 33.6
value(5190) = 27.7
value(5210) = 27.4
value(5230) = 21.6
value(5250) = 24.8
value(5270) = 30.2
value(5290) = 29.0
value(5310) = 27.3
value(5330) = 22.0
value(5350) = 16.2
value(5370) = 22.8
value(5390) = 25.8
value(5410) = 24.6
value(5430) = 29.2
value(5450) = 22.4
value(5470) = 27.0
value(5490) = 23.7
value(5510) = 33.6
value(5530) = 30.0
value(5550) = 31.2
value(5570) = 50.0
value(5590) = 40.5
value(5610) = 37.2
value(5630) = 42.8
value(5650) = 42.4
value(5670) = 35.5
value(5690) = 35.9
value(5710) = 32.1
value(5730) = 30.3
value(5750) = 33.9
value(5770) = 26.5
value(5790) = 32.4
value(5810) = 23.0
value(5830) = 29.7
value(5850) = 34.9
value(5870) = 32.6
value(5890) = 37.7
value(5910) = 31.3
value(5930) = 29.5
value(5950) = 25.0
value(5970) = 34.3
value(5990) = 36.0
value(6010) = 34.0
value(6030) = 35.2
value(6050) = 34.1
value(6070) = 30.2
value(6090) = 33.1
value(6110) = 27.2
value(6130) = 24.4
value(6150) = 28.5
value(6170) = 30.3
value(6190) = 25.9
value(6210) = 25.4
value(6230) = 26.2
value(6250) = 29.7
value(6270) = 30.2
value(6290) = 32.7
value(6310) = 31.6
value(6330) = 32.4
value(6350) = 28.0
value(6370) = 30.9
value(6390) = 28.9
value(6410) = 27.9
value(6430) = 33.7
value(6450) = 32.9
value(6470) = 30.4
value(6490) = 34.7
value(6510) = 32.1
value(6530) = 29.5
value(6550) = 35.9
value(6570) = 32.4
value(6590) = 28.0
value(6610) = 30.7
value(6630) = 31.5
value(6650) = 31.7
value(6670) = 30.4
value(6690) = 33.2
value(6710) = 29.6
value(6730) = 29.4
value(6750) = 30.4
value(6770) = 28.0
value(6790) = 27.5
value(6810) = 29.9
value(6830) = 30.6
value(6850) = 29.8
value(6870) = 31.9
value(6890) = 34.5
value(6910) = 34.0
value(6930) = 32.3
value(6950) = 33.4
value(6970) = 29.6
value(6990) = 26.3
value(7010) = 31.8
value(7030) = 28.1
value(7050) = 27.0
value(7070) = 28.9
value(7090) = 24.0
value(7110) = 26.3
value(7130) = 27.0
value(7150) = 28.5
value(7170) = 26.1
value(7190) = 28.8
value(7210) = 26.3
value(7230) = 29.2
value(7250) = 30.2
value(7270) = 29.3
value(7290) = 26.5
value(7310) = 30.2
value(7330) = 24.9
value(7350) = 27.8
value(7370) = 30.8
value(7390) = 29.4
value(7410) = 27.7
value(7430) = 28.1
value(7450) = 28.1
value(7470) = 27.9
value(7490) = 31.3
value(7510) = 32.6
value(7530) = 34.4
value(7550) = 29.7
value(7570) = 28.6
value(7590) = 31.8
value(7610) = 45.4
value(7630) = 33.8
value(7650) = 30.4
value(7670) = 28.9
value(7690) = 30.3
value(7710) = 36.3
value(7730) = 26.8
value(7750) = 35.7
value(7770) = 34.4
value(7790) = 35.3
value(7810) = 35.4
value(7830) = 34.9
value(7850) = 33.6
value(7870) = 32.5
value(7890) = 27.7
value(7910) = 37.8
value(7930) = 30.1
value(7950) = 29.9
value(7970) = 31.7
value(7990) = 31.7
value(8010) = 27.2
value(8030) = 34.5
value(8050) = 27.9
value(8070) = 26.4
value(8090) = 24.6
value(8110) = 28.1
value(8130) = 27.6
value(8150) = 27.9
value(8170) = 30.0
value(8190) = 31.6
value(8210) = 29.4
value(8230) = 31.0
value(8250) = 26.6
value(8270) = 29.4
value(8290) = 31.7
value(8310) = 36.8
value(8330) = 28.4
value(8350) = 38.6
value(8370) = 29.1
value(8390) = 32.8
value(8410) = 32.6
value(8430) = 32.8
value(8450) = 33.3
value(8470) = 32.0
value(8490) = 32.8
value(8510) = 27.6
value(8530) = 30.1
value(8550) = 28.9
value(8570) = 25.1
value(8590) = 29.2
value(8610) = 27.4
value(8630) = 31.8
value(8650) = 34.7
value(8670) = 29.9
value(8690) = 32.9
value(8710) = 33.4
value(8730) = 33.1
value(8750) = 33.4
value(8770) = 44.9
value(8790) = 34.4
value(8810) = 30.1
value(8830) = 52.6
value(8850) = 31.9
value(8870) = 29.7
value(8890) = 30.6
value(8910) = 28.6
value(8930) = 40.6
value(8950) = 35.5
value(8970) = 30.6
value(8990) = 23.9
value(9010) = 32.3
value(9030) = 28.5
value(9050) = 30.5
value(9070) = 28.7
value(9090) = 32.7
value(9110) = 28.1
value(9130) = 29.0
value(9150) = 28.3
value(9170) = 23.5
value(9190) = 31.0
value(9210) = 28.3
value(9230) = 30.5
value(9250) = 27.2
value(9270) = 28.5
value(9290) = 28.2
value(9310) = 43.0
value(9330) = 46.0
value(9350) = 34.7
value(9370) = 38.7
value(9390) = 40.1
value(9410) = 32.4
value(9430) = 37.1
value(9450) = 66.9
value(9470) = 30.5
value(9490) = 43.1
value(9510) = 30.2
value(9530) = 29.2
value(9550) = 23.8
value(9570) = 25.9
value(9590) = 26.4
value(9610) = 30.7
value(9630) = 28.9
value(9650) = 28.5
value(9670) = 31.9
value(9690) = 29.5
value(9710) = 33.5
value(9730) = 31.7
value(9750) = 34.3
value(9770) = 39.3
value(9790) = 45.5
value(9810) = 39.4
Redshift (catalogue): 1.66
